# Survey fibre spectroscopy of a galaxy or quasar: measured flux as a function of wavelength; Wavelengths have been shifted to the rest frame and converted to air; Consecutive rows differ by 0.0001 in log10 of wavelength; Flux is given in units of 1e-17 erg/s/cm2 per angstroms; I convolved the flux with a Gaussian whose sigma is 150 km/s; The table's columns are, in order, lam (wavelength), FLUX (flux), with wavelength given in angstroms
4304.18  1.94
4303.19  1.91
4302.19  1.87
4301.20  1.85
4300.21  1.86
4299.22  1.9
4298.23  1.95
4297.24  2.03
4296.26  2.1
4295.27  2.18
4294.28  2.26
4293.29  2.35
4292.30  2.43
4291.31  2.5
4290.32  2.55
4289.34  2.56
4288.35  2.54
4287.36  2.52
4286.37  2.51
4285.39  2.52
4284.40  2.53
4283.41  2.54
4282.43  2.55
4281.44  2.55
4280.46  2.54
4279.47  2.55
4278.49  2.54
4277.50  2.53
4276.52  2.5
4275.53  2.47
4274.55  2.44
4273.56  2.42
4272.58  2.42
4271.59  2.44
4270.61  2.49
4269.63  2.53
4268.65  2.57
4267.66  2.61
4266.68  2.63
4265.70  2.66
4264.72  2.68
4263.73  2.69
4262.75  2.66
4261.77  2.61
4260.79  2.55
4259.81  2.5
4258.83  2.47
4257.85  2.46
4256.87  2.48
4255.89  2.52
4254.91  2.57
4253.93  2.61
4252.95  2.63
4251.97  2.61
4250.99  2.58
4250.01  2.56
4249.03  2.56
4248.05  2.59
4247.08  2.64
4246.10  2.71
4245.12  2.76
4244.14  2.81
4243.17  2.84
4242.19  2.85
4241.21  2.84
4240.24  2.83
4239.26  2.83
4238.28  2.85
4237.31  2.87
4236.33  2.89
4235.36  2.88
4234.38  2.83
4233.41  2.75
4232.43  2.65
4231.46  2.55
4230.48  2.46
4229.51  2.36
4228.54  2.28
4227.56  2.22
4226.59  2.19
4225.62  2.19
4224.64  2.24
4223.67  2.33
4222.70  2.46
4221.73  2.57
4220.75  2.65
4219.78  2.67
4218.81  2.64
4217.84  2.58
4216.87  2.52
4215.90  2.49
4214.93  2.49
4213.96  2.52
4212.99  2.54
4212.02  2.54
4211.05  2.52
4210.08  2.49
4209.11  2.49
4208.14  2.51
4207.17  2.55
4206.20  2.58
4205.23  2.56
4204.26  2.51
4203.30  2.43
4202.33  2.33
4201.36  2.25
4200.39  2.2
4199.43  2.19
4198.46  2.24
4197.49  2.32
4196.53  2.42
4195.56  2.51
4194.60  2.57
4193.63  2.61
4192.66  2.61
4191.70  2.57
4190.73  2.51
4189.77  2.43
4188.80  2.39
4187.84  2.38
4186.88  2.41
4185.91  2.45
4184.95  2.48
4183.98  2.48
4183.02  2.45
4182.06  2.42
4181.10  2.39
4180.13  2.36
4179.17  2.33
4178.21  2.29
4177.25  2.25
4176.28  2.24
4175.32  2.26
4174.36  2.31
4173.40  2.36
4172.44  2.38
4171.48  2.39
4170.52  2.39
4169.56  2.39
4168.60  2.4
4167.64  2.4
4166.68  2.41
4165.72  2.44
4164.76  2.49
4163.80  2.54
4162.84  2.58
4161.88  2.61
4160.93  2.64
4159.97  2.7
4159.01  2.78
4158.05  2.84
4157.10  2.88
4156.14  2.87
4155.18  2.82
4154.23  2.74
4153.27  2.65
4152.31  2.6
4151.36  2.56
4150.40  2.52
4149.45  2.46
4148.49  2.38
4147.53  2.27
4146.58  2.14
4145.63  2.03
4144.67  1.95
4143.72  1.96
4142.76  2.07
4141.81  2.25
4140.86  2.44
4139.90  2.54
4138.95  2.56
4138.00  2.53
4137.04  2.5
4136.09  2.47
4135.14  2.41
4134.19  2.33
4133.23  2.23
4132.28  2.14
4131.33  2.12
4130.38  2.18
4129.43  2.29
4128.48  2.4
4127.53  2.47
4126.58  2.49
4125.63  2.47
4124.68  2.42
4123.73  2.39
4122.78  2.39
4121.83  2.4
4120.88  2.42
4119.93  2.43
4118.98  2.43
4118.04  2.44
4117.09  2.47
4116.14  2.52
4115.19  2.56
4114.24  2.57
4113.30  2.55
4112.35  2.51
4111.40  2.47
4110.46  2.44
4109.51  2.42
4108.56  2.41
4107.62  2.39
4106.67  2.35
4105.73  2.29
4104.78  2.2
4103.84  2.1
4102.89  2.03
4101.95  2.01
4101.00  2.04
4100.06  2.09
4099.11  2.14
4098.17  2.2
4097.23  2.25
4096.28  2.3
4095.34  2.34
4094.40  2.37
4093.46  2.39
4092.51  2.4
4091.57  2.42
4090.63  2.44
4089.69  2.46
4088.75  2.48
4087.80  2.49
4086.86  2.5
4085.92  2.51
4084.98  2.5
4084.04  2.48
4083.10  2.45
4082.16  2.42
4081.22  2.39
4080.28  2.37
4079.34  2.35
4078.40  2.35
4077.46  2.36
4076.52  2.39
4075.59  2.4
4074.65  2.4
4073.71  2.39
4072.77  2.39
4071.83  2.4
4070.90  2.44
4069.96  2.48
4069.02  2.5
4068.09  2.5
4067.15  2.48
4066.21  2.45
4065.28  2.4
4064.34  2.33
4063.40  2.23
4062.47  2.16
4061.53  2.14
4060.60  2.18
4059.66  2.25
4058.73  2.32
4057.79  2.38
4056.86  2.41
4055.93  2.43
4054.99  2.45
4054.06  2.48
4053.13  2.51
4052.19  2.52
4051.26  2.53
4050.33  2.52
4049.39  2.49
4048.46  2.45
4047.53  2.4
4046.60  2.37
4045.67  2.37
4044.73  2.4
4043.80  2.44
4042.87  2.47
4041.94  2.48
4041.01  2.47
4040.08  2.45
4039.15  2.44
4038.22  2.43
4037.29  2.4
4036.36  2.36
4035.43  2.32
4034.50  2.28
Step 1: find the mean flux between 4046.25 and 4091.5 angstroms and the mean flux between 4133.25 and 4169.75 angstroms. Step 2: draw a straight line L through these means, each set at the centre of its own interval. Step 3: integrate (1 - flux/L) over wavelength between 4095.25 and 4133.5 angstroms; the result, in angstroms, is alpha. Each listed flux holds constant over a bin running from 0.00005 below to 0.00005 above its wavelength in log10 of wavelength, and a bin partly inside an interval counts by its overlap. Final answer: 1.7 angstroms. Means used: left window 2.41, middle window 2.34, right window 2.48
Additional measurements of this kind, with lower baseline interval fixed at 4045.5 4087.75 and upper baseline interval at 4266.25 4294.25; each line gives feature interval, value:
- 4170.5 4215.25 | 0.8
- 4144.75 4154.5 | 0.1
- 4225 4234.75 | 0.2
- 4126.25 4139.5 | 0.4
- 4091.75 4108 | 1.3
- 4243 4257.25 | -0.8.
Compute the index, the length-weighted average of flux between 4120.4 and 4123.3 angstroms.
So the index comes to 2.4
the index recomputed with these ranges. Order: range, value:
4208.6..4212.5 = 2.51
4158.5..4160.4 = 2.74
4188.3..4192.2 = 2.48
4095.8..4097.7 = 2.27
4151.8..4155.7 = 2.7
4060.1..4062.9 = 2.16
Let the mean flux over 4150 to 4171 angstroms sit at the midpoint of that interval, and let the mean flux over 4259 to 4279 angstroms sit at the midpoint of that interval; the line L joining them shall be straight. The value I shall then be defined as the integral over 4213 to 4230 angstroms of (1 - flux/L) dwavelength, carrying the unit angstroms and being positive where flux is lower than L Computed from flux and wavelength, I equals 0.9 angstroms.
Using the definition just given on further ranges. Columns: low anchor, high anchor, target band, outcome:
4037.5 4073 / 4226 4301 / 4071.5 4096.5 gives 0.1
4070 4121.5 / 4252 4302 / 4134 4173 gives -1.2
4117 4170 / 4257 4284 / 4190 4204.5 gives 0.4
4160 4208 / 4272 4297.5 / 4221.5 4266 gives -2.9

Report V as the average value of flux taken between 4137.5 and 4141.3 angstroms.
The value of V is 2.51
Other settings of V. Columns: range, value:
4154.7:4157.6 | 2.86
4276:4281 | 2.53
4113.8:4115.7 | 2.56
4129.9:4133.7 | 2.17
